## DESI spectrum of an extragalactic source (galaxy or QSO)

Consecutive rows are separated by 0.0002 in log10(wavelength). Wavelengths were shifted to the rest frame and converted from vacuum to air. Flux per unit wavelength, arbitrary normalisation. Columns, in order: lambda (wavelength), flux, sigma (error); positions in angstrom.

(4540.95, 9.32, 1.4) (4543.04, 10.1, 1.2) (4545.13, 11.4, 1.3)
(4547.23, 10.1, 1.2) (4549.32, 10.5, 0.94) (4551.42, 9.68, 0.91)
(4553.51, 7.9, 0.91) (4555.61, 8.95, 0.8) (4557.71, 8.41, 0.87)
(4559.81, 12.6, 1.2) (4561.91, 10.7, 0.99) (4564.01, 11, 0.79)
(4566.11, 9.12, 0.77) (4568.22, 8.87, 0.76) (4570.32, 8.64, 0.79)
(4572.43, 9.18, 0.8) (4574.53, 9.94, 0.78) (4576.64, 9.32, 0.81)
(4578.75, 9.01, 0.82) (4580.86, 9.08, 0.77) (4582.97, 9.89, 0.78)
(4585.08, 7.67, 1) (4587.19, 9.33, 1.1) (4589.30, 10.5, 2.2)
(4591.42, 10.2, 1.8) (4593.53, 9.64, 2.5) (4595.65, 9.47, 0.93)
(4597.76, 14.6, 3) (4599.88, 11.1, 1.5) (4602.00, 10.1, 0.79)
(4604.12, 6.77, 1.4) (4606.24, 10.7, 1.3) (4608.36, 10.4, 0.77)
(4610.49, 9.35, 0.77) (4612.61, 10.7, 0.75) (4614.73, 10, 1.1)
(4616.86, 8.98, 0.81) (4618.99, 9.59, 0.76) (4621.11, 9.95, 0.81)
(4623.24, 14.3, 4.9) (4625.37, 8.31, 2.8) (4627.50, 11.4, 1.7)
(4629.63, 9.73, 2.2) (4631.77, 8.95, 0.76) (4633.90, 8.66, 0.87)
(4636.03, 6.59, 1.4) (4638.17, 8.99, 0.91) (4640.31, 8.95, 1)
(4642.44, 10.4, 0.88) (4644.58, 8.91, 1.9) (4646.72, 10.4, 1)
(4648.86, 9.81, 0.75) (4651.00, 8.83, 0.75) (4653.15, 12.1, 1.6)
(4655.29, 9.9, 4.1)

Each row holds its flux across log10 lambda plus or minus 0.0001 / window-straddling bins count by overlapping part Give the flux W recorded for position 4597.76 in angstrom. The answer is 14.6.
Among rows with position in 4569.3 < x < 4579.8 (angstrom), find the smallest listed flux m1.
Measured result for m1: 8.64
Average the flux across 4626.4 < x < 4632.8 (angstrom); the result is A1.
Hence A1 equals 10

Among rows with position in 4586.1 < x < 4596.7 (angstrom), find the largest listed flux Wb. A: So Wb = 10.5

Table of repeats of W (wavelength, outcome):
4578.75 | 9.01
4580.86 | 9.08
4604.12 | 6.77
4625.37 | 8.31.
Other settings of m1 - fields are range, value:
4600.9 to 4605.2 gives 6.77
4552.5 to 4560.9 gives 7.9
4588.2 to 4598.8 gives 9.47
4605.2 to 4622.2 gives 8.98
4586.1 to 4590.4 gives 9.33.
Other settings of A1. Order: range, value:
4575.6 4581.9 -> 9.13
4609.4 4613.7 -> 10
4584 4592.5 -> 9.43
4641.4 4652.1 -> 9.67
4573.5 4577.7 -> 9.62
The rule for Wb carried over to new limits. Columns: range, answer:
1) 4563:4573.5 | 11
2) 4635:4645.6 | 10.4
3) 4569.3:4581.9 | 9.94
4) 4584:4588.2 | 9.33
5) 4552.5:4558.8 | 8.95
